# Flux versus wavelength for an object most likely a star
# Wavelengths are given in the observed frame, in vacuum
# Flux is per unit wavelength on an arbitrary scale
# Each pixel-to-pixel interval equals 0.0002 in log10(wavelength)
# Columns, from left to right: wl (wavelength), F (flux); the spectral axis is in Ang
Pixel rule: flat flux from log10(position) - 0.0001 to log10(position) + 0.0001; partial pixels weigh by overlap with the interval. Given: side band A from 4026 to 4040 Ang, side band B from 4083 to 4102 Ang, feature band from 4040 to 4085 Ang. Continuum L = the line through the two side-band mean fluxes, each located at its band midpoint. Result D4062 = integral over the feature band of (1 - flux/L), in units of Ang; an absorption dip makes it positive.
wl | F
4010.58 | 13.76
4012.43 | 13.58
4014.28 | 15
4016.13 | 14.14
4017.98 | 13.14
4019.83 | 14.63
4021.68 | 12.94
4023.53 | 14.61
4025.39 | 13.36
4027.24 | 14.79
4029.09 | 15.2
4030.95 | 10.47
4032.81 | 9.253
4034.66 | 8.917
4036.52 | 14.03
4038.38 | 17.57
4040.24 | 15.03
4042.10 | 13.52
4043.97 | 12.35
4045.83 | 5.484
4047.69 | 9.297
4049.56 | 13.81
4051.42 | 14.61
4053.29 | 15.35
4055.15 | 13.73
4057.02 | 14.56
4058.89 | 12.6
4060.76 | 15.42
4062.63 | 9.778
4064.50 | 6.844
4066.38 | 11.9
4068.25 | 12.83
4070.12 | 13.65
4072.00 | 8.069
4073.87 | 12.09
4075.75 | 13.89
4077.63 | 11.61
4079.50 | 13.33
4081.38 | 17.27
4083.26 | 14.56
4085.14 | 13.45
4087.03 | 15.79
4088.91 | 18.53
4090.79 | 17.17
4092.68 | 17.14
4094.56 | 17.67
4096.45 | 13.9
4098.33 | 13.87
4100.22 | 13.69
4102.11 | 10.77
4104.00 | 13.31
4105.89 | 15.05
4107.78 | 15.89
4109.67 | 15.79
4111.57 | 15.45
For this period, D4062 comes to 5.2 Ang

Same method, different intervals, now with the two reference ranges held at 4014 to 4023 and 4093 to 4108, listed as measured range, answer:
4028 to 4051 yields 3.07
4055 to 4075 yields 3.18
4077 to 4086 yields 0.06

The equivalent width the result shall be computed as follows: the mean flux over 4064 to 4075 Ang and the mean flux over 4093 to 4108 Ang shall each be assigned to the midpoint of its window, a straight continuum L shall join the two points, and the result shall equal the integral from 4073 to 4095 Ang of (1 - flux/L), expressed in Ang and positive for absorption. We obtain -4.37 Ang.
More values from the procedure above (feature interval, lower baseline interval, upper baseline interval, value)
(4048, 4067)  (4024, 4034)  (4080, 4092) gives 2.0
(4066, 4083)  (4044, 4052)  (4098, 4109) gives -0.8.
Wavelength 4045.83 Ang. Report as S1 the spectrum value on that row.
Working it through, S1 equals 5.484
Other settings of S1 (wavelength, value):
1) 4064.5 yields 6.844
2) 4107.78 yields 15.89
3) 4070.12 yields 13.65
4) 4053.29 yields 15.35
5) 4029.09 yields 15.2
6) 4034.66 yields 8.917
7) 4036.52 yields 14.03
